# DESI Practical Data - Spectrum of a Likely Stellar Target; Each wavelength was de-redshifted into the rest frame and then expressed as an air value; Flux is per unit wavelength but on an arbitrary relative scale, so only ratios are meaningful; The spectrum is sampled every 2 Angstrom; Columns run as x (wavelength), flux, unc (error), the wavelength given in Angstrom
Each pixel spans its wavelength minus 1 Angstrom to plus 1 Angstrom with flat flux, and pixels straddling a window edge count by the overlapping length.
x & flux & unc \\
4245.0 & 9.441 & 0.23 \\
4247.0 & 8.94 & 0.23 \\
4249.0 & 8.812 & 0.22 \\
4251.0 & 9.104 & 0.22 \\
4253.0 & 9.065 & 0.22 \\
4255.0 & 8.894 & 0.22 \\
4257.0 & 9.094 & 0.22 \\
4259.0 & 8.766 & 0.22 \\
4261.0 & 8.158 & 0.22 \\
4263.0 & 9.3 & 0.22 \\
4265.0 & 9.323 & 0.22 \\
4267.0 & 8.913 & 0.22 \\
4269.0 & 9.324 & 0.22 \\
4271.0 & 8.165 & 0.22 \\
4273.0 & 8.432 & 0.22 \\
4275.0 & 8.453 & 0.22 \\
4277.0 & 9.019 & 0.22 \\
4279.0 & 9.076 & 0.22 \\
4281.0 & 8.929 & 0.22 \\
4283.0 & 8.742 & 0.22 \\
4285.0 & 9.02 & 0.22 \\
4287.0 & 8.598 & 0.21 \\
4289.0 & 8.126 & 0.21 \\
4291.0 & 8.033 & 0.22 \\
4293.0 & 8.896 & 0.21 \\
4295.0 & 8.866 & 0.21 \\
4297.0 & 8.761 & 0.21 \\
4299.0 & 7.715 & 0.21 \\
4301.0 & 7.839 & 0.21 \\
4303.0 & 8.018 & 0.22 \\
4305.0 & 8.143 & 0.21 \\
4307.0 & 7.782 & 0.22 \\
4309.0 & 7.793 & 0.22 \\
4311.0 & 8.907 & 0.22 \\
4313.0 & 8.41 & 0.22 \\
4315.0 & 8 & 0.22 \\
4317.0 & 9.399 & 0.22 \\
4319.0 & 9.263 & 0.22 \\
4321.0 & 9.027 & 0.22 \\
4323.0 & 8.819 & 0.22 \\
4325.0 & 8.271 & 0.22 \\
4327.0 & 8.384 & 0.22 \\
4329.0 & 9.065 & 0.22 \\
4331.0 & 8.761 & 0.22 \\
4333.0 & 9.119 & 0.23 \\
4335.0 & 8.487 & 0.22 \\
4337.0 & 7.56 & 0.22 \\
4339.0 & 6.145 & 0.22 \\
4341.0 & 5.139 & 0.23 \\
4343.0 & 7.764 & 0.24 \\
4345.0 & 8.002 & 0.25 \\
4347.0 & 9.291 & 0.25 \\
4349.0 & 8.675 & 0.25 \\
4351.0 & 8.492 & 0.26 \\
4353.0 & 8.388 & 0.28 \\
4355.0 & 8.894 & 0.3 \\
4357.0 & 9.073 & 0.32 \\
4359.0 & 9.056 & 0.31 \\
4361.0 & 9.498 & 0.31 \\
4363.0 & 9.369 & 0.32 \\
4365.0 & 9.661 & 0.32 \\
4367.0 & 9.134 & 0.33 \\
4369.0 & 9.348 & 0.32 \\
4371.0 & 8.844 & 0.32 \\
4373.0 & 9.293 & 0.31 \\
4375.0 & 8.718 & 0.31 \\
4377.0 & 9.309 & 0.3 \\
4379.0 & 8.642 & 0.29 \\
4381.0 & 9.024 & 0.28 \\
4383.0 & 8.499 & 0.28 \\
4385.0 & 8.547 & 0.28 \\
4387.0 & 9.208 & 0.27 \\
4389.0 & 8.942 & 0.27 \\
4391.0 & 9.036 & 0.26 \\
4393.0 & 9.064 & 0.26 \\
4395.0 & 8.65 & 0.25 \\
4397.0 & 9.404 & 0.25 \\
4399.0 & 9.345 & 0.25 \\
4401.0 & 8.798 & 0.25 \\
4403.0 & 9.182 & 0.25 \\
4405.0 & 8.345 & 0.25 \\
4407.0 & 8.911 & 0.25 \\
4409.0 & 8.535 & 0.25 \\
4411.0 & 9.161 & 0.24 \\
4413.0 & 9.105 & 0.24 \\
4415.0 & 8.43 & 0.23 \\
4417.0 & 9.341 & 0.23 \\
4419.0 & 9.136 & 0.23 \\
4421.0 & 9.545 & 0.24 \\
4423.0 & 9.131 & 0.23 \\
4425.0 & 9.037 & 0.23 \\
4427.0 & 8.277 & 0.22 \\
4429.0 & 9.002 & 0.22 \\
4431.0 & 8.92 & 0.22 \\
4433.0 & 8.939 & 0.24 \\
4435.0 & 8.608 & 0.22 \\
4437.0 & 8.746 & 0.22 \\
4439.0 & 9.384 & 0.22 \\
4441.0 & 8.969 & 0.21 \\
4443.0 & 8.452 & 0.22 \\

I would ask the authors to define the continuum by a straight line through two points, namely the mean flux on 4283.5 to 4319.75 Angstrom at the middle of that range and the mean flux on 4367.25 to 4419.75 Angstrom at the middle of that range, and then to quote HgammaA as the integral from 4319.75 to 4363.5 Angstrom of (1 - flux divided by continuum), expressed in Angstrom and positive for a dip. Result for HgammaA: 1.2 Angstrom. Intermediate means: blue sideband 8.42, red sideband 8.96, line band 8.42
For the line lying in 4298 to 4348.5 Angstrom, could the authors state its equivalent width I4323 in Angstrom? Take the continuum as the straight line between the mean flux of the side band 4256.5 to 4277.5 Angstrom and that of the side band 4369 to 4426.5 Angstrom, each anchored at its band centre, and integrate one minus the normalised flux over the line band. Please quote 3.8 Angstrom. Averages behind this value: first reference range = 8.8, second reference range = 8.97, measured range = 8.21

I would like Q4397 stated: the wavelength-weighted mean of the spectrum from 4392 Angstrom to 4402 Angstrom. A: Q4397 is 9.05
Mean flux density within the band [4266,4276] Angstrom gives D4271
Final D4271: 8.66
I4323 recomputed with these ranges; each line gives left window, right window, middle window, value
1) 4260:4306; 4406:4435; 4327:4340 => 0.8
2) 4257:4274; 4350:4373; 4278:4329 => 2.3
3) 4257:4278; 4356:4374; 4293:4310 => 1.5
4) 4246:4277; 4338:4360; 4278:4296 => -0.1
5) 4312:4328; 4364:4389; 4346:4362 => -0.1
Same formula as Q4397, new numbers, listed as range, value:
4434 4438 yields 8.68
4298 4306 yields 7.93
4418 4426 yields 9.21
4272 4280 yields 8.74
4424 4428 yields 8.66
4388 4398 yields 9.02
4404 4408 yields 8.63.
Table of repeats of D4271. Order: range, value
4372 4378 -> 9.11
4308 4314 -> 8.37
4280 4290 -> 8.68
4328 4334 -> 8.98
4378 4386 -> 8.68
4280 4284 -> 8.84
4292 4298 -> 8.84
